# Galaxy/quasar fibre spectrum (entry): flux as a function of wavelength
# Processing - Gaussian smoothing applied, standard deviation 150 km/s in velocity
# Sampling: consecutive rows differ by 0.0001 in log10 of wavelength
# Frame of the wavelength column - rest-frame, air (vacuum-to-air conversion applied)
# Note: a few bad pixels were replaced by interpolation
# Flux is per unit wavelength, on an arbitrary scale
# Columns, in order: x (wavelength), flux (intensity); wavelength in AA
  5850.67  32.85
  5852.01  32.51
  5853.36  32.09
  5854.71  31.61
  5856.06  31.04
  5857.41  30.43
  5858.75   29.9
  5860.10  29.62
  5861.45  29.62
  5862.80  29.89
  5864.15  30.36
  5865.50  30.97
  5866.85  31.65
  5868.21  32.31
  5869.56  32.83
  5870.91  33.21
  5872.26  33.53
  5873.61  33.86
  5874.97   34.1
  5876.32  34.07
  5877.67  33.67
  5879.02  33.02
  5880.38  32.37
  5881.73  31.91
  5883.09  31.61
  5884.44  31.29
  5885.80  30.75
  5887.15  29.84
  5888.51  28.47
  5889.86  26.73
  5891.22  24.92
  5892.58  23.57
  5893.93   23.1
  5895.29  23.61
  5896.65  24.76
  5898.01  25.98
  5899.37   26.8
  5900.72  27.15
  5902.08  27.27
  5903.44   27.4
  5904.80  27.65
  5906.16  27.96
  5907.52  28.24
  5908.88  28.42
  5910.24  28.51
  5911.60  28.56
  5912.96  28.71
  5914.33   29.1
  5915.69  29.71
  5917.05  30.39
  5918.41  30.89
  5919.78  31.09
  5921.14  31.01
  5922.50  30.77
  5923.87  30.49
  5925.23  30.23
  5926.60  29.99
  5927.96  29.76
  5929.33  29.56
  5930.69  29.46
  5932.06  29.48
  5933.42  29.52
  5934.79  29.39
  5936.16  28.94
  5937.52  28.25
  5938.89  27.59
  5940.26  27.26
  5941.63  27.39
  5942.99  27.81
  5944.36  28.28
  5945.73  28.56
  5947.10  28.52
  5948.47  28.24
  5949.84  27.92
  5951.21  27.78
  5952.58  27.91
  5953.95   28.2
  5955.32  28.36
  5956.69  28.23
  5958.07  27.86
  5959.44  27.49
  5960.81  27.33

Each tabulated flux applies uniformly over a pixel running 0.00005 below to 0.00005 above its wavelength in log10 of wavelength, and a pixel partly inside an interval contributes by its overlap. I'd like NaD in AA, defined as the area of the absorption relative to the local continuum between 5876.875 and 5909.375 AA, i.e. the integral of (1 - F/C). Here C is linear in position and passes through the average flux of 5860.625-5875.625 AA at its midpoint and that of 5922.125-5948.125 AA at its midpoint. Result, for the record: 2.8 AA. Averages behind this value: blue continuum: 32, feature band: 28.2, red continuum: 29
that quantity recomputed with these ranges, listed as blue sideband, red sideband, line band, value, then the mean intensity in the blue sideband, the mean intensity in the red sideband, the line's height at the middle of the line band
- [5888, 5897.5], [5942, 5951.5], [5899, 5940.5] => -3.9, 25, 28.2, 26.6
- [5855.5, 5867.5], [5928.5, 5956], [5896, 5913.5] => 1.1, 30.4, 28.4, 29.3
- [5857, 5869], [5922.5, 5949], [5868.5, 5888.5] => -1.5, 30.6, 28.9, 30.2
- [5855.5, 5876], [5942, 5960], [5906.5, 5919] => 0.2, 31.6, 28.1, 29.7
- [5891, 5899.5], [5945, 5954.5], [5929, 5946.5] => -0.8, 24.5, 28.2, 27.4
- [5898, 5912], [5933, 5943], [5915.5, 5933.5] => -1.4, 27.7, 28.3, 28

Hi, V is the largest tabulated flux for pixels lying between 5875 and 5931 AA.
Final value 34.07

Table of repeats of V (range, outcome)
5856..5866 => 31.04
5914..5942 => 31.09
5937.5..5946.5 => 28.56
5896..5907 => 27.96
